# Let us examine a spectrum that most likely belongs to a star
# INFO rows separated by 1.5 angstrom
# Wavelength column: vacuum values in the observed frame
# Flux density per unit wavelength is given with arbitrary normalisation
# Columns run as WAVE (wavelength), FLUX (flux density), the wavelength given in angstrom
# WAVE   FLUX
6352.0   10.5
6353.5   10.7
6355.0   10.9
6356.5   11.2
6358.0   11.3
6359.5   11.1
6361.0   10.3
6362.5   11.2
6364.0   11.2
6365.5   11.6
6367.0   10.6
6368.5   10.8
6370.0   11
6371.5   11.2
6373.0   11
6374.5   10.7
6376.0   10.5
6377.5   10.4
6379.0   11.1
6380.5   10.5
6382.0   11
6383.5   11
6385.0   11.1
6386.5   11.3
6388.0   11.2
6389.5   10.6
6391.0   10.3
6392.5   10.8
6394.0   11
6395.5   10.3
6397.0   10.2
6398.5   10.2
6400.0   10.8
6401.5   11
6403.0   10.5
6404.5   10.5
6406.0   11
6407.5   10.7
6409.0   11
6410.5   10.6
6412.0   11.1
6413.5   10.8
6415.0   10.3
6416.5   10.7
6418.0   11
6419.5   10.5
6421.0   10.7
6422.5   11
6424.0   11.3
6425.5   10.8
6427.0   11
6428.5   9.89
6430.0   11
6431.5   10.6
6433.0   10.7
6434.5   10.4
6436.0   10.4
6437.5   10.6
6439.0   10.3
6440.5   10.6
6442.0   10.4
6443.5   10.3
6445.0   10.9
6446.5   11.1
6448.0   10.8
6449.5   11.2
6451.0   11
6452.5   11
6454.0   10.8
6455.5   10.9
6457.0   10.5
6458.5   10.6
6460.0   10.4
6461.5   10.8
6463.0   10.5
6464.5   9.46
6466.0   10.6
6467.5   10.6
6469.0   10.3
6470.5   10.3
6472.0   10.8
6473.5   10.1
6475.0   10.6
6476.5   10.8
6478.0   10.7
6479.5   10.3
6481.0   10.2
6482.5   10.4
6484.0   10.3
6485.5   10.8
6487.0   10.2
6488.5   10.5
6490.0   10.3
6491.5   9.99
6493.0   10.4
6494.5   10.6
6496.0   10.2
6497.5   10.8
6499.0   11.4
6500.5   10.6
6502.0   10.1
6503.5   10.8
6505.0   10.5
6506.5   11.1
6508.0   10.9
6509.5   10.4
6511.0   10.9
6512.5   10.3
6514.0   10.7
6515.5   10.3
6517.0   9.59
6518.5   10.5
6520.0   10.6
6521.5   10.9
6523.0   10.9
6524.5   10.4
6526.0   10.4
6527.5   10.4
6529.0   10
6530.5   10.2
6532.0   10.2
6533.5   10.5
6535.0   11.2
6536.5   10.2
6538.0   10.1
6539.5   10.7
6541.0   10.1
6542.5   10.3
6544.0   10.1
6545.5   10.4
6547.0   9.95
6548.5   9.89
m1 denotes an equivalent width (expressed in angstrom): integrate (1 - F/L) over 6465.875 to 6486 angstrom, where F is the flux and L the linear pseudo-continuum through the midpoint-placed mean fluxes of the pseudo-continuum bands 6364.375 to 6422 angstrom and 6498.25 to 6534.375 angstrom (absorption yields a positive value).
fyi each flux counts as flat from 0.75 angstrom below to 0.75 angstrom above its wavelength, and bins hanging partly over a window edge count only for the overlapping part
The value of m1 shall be 0.25 angstrom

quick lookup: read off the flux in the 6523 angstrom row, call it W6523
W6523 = 10.9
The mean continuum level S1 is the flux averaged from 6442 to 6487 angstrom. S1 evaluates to 10.6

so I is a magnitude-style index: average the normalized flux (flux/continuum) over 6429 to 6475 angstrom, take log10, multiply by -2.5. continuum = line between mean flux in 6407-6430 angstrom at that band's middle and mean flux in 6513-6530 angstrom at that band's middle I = 0.01 mag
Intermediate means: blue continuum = 10.8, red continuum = 10.4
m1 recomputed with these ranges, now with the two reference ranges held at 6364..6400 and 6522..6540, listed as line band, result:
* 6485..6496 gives 0.2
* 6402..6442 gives 0.1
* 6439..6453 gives -0.2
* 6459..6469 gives 0.2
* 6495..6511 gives -0.3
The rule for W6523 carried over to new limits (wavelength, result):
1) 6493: 10.4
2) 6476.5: 10.8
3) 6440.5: 10.6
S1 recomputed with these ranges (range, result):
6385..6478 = 10.7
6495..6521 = 10.6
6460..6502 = 10.5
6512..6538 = 10.4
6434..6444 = 10.4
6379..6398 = 10.8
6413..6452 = 10.7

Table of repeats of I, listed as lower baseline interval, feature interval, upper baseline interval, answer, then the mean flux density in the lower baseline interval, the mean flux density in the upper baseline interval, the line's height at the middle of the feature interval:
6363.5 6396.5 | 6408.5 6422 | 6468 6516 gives 0.00 mag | 10.9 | 10.5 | 10.8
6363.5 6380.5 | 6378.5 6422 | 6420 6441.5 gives 0.00 mag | 10.9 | 10.7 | 10.8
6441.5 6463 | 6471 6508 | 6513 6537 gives 0.01 mag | 10.8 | 10.4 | 10.6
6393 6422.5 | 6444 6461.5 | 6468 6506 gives -0.03 mag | 10.7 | 10.5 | 10.6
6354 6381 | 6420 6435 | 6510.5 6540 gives 0.00 mag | 10.9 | 10.4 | 10.7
